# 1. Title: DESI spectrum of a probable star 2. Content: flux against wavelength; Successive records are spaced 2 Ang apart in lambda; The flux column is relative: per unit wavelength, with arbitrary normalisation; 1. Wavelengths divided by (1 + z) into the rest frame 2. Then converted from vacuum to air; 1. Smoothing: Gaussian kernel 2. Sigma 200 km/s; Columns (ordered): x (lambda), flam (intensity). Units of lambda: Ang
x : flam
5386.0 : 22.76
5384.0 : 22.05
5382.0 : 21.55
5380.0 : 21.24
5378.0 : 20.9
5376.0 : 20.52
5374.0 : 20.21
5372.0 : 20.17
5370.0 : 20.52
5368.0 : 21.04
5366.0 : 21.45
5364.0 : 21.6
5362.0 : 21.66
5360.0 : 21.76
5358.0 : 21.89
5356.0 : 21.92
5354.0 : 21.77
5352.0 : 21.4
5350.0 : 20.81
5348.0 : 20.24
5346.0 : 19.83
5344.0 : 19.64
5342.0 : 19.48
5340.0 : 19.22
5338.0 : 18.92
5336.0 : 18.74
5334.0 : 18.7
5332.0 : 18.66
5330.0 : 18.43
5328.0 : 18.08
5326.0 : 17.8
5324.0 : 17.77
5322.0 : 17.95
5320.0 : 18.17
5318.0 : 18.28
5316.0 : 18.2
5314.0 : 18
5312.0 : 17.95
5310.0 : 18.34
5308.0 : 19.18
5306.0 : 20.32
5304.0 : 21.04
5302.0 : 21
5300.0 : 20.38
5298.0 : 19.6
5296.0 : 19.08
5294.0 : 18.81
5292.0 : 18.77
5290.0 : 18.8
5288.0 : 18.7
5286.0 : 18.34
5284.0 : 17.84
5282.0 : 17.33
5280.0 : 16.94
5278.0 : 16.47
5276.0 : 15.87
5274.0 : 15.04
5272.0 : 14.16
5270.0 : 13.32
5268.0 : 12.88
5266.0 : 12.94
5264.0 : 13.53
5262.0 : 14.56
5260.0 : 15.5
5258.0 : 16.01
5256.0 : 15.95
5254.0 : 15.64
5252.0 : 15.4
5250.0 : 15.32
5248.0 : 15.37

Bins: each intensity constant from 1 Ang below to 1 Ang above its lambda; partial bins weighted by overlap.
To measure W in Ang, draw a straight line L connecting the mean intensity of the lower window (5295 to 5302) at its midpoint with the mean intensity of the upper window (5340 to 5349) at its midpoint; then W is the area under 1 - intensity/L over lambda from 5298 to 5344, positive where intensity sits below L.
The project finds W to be 2.2 Ang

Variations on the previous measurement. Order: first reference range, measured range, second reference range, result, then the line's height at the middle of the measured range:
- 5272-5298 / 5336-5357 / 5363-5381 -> -0.36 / 19.9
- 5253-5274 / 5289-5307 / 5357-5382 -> -3.37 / 16.6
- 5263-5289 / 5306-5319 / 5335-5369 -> -0.31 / 18.1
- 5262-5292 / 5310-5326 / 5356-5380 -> 0.18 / 18.3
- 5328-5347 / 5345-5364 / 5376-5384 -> -1.30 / 19.9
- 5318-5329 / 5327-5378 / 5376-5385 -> -1.53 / 19.7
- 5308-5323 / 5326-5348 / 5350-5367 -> 1.04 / 19.9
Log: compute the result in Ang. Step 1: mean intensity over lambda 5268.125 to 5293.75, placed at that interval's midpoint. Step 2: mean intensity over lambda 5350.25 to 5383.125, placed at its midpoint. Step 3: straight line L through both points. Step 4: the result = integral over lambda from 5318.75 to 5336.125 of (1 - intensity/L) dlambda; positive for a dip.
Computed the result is 0.8 Ang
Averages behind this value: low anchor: 16.7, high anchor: 21.2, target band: 18.2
